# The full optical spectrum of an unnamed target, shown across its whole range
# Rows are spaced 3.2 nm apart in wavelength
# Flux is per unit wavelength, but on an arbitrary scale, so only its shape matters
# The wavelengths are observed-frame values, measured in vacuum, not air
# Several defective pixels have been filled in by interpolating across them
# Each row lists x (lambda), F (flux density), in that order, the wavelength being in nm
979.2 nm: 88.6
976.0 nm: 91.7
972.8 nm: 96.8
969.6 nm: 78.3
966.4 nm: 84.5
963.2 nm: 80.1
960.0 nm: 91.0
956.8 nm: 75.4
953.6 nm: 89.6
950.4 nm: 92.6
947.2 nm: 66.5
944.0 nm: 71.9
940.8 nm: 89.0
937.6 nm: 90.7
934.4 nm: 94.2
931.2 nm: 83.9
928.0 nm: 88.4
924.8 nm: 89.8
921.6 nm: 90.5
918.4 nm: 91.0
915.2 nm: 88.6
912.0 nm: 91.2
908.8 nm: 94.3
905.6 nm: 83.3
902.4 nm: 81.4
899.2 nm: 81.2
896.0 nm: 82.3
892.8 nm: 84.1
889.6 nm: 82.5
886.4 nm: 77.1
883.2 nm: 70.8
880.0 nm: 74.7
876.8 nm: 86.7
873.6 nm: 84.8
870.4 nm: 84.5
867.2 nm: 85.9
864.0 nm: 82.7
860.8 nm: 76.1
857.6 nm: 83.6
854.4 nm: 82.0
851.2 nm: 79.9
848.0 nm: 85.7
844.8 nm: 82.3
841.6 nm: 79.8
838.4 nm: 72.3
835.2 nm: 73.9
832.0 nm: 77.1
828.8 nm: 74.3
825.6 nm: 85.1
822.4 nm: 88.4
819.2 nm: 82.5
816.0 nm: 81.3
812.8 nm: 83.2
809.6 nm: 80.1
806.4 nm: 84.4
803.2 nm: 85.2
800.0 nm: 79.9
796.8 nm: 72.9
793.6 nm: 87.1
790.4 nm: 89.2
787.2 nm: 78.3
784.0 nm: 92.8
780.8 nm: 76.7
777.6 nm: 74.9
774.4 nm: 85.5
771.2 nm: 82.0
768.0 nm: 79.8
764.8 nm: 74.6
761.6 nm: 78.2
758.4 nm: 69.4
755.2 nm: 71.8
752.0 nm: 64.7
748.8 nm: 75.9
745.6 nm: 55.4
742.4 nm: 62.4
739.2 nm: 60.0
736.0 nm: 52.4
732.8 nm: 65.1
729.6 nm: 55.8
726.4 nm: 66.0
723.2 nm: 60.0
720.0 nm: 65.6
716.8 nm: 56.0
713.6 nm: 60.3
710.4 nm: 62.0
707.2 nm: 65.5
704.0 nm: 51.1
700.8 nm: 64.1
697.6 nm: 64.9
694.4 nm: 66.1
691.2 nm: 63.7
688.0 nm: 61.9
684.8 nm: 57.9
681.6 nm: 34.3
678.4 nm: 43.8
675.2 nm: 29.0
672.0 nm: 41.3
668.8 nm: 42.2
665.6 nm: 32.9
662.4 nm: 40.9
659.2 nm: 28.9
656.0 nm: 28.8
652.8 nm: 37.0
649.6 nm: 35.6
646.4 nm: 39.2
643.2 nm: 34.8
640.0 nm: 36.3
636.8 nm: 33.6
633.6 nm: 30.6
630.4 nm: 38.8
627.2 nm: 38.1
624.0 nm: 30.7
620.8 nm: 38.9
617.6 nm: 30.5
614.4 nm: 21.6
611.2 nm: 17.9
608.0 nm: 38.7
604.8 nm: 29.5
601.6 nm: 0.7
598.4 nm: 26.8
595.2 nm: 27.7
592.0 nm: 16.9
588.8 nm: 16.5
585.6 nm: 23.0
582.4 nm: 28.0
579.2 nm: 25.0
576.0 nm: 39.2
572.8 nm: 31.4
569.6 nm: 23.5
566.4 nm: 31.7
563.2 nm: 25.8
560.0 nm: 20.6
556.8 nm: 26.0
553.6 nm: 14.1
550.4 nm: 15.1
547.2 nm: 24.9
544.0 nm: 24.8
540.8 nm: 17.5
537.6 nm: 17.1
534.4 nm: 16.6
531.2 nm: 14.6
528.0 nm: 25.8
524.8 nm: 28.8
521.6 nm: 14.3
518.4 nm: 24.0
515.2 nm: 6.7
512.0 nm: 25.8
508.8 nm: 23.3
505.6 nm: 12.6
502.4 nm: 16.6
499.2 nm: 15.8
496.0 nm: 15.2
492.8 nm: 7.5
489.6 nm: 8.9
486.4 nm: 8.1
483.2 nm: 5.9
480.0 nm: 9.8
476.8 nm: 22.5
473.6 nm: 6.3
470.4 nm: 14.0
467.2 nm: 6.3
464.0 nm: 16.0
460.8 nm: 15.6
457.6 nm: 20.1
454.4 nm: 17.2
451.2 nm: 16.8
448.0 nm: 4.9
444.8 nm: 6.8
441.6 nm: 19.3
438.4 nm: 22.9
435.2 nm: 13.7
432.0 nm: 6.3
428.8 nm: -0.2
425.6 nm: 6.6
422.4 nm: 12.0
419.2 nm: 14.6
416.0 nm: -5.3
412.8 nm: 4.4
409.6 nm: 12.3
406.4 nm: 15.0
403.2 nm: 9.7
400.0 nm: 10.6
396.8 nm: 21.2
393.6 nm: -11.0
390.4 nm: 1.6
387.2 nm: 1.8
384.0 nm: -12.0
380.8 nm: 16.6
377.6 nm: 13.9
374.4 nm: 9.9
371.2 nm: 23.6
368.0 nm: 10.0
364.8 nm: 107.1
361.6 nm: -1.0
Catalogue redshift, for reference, 0.714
